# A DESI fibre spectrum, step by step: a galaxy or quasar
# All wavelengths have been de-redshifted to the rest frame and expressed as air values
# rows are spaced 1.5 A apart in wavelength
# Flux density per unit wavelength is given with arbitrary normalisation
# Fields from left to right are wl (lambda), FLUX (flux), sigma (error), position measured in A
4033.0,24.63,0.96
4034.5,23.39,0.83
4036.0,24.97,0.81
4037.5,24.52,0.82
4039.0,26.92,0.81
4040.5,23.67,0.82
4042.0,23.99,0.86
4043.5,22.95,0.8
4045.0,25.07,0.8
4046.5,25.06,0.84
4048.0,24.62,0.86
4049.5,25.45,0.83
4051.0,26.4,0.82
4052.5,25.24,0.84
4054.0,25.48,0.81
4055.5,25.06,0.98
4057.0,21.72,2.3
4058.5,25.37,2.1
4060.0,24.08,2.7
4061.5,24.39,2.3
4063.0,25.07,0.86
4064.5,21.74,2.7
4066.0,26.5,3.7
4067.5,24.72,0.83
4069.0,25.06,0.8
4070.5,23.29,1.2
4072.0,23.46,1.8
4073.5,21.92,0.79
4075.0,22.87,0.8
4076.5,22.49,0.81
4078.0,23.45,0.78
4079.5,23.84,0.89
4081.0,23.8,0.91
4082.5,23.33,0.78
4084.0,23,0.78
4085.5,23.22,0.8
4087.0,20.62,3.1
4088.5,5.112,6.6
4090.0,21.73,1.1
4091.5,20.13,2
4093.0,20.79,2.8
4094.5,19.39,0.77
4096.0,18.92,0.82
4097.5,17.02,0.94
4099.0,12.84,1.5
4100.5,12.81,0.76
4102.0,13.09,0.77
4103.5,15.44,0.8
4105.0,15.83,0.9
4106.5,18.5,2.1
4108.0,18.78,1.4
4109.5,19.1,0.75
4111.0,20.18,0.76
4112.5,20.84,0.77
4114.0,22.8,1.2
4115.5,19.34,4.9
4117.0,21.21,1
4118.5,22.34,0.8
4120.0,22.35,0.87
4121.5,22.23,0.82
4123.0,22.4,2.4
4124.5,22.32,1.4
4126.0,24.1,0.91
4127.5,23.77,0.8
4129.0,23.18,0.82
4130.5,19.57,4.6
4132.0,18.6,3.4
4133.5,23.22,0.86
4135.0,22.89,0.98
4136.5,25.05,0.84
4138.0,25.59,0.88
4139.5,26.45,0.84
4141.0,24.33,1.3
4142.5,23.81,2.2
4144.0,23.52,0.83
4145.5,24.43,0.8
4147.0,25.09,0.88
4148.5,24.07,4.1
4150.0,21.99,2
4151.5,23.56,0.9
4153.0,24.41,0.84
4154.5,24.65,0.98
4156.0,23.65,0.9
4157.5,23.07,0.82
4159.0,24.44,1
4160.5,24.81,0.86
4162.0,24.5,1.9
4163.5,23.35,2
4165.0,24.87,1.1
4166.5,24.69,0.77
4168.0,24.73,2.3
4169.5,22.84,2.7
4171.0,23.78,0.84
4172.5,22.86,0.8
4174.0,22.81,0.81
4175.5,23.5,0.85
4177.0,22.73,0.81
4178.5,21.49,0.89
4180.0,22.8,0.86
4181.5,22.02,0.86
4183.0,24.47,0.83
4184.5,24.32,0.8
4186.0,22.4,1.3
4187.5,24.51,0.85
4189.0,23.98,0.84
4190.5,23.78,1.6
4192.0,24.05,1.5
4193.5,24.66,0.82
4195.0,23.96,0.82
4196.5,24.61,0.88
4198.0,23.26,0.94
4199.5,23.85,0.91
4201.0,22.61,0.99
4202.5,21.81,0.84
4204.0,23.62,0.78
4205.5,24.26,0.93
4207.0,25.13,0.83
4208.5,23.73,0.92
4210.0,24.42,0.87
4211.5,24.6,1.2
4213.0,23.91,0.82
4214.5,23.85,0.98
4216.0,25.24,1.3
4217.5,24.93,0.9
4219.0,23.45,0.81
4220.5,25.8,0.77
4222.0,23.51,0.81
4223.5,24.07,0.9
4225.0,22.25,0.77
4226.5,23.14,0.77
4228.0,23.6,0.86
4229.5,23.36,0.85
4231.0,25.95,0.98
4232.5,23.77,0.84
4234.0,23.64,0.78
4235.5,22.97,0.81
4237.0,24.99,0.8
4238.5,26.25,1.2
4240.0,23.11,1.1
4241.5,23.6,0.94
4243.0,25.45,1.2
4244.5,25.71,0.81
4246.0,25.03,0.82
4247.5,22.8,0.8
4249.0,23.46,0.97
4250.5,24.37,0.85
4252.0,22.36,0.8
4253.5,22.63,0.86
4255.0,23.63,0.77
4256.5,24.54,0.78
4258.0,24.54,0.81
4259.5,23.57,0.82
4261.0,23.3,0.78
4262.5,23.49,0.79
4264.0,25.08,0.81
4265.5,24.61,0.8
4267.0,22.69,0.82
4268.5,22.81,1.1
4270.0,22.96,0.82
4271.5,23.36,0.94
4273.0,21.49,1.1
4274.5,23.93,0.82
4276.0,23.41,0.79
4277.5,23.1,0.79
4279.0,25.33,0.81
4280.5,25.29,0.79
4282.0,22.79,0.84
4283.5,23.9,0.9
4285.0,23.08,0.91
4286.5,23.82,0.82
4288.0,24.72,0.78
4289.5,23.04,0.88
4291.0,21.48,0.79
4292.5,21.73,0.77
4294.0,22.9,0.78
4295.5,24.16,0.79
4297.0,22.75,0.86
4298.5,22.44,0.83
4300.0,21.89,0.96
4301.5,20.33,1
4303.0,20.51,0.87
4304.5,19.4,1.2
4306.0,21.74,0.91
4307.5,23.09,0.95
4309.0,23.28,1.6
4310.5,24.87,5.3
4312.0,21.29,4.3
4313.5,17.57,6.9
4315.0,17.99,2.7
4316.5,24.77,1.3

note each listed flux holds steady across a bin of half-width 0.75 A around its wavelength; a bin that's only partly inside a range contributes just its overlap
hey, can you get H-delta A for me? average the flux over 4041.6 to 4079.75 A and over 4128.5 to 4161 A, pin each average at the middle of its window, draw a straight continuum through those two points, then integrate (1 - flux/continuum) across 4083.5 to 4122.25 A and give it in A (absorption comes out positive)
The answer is 8.4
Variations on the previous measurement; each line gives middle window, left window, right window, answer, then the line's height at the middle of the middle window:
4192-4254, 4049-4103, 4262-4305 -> -3.77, 22.6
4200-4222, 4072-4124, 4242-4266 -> -1.16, 22.9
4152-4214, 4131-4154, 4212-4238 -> 0.39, 23.9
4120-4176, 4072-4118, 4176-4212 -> -4.87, 21.7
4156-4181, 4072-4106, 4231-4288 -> -2.54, 21.4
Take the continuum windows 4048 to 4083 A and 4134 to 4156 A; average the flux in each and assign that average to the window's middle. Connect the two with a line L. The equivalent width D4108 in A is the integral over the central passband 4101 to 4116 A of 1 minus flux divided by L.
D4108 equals 3.7 A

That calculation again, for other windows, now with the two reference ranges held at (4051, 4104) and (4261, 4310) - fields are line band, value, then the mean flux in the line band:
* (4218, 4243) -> -1.6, 24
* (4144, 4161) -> -1.5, 24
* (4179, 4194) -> -0.9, 23.6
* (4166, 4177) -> -0.7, 23.5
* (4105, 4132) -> 0.8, 21.1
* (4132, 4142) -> -1.0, 24.1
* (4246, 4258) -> -0.4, 23.6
